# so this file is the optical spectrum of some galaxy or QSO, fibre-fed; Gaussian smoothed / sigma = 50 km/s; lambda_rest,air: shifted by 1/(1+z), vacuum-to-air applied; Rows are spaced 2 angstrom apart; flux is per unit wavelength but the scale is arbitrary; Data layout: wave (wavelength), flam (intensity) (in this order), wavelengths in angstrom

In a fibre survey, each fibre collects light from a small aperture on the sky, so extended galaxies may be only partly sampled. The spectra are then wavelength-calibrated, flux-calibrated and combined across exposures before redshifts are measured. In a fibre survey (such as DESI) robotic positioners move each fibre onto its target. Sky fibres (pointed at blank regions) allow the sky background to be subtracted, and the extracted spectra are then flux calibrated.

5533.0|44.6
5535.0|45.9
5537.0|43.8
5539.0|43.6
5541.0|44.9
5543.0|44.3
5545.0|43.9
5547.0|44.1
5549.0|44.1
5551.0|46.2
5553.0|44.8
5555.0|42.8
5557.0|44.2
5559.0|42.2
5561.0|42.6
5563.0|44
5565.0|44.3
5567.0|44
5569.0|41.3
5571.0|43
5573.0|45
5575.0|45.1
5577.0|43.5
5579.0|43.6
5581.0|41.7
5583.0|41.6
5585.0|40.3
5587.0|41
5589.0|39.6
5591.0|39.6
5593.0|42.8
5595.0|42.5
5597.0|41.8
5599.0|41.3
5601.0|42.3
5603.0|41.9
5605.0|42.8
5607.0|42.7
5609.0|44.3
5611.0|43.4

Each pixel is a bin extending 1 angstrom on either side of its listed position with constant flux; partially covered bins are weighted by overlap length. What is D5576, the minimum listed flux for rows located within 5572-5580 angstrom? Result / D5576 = 43.5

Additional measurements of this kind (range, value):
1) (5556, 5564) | 42.2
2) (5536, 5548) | 43.6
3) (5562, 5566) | 44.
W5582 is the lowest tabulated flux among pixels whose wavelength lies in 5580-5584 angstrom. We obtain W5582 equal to 41.6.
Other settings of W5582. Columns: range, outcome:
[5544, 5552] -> 43.9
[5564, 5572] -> 41.3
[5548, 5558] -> 42.8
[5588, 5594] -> 39.6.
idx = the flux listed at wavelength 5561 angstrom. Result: 42.6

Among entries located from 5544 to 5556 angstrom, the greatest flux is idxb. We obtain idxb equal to 46.2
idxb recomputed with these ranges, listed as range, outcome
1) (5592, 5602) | 42.8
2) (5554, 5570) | 44.3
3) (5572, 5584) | 45.1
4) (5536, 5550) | 44.9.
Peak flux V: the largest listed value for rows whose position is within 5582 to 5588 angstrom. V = 41.6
